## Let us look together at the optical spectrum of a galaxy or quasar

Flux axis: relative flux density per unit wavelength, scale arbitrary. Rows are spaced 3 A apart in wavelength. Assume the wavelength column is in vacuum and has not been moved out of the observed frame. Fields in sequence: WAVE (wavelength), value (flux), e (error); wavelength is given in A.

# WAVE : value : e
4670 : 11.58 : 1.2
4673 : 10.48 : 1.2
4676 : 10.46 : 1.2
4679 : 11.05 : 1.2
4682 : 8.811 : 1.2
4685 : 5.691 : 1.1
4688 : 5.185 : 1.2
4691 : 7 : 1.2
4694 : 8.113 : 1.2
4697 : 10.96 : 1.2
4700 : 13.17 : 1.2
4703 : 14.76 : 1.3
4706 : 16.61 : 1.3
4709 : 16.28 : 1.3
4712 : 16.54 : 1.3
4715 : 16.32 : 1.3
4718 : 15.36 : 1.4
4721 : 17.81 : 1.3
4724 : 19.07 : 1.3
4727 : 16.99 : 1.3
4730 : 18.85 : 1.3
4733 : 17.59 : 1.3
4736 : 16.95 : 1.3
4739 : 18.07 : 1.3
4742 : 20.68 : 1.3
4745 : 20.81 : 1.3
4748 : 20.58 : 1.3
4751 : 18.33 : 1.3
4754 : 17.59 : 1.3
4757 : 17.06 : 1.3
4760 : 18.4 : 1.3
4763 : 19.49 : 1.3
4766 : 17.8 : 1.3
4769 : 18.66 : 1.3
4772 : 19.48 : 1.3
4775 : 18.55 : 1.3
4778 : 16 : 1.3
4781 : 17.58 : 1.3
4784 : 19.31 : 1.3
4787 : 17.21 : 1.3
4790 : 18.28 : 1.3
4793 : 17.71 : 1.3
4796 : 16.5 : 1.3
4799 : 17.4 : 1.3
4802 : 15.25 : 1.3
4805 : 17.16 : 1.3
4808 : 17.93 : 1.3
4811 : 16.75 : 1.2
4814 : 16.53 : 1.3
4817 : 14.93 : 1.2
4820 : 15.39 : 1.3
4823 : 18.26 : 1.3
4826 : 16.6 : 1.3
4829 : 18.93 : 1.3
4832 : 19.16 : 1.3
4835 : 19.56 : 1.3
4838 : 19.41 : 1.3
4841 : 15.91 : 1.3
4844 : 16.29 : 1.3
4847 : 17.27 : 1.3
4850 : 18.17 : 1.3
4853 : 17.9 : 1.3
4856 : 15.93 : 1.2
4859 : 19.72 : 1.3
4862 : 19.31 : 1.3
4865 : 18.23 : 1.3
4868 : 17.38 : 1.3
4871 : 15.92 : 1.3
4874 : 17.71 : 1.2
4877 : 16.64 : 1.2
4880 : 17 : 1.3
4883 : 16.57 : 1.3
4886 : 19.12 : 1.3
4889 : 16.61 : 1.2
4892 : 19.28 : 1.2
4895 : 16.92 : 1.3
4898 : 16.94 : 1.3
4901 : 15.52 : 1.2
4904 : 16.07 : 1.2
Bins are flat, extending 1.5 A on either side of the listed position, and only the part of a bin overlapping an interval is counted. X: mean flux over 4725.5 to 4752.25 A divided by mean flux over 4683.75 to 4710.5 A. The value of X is 1.72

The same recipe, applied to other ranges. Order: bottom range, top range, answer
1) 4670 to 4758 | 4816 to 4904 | 1.19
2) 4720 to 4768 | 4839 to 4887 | 0.94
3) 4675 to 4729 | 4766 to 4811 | 1.37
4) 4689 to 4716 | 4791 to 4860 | 1.32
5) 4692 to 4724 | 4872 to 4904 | 1.17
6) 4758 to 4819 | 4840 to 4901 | 0.99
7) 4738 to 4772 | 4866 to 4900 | 0.91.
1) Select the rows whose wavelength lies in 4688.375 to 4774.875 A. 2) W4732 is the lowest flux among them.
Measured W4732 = 7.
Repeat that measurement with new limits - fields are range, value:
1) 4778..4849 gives 14.93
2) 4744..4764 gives 17.06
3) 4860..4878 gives 15.92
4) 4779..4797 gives 16.5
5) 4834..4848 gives 15.91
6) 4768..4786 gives 16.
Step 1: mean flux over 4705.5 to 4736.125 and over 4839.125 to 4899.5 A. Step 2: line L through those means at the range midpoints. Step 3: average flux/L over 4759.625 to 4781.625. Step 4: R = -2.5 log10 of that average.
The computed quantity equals -0.06 mag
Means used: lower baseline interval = 17.1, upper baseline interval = 17.5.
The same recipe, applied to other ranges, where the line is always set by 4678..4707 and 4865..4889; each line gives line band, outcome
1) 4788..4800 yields -0.242 mag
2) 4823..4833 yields -0.187 mag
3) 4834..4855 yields -0.114 mag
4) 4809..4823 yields -0.097 mag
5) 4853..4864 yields -0.110 mag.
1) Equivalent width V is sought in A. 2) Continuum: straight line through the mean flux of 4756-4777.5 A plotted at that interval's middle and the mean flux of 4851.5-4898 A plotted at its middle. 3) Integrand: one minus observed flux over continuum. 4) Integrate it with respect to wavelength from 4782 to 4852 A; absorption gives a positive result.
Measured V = 2.5 A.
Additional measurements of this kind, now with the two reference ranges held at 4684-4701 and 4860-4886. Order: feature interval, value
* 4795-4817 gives -4.07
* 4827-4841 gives -2.99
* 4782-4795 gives -4.80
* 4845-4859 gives -0.95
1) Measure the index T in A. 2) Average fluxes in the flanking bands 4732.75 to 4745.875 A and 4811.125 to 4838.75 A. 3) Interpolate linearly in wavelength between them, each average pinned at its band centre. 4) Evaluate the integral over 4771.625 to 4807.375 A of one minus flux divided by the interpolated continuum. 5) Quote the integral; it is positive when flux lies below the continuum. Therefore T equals 1.2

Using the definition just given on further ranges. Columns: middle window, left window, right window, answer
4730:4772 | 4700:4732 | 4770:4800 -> -3.4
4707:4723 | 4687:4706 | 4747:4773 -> -4.6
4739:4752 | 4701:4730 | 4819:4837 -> -2.2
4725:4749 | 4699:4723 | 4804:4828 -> -3.9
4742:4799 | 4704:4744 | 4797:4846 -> -3.2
